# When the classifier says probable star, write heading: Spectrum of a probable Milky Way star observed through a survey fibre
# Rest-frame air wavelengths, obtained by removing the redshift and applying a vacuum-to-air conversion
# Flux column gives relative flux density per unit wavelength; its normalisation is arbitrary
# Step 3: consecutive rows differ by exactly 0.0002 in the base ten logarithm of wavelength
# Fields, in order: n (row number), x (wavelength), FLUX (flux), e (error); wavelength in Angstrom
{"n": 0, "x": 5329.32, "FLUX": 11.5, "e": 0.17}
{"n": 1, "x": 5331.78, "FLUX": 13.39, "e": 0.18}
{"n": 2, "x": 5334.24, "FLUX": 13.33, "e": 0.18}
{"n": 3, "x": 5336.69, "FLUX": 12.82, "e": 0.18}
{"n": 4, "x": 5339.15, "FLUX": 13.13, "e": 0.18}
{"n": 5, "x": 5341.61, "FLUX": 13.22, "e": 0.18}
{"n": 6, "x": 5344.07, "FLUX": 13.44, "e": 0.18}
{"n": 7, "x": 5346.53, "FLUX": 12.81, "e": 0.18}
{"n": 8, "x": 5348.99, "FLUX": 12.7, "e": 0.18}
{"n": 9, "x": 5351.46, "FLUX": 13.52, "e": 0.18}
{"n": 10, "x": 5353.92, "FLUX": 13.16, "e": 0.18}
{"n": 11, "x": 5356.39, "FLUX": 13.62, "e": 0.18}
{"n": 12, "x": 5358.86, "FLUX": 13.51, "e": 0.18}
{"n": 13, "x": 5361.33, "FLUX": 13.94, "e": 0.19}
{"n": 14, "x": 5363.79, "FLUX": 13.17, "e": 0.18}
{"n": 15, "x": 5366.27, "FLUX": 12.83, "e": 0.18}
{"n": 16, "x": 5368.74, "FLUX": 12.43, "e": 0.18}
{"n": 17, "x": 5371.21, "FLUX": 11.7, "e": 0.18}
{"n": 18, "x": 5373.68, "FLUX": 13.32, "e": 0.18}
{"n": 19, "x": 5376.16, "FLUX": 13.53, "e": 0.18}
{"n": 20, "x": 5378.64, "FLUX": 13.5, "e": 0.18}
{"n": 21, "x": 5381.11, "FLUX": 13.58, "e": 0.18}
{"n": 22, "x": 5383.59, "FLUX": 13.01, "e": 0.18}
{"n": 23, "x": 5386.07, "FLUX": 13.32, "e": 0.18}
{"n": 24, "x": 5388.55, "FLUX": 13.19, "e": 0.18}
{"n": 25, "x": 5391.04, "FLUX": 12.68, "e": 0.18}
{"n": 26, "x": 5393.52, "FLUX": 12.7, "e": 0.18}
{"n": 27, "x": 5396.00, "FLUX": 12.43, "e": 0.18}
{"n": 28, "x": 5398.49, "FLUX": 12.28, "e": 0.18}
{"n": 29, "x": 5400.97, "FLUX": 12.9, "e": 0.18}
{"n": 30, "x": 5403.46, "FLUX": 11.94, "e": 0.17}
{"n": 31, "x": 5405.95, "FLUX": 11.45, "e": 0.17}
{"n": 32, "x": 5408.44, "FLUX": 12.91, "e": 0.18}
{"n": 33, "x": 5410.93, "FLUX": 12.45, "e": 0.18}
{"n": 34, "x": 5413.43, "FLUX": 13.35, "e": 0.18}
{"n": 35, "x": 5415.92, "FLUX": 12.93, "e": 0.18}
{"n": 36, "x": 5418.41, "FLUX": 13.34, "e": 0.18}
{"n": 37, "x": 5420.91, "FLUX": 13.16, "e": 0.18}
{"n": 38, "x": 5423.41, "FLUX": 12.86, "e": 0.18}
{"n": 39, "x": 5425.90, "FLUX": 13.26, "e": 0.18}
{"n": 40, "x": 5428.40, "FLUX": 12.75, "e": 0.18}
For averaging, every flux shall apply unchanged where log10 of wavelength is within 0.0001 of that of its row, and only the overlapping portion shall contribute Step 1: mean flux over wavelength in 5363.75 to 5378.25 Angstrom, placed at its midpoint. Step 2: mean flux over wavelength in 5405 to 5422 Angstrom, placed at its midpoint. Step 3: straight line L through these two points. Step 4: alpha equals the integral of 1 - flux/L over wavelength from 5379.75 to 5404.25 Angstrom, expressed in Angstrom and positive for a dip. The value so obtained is 0.0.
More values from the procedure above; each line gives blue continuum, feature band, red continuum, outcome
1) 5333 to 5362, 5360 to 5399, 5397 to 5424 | -0.08 Angstrom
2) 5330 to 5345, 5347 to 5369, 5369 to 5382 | -0.21 Angstrom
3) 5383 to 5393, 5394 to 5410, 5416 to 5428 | 0.88 Angstrom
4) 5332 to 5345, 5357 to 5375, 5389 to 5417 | -0.11 Angstrom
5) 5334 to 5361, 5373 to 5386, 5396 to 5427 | -0.41 Angstrom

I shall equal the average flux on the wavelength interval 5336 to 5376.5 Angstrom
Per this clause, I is 13.1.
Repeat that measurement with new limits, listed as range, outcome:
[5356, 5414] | 12.9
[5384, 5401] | 12.8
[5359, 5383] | 13.1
